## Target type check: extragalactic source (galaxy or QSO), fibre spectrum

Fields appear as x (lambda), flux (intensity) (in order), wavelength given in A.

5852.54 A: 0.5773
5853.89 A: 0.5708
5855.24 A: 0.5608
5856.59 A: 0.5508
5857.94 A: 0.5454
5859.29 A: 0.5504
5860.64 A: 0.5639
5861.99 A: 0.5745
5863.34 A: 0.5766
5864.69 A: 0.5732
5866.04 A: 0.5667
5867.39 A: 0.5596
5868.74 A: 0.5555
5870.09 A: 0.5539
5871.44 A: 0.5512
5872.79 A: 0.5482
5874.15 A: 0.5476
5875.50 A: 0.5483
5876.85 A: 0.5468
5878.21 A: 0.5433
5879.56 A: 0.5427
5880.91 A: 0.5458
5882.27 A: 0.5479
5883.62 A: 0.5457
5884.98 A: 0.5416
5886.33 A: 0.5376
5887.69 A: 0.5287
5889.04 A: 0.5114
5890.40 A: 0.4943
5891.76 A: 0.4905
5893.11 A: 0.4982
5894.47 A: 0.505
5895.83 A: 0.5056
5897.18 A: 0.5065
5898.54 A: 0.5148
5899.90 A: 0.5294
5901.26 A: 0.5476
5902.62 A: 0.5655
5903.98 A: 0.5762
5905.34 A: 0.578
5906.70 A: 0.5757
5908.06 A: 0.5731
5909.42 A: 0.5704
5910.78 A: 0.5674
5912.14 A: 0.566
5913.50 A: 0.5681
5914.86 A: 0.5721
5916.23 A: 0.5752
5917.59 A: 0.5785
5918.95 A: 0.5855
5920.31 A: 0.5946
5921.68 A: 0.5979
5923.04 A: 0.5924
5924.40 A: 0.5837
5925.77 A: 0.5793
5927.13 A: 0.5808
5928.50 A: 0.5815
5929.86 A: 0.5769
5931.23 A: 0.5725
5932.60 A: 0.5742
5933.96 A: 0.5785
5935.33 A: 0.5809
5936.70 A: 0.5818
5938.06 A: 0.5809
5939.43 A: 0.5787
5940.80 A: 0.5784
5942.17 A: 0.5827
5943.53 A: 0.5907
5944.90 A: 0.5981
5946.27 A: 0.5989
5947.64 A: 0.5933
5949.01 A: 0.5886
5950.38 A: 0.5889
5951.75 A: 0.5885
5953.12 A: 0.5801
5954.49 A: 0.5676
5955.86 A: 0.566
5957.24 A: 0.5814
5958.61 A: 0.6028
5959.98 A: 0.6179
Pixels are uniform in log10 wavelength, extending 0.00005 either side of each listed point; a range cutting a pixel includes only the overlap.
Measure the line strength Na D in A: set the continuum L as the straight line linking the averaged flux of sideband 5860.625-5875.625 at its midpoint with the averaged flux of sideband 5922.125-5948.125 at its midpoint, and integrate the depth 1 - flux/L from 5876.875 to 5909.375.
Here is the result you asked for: 1.9 A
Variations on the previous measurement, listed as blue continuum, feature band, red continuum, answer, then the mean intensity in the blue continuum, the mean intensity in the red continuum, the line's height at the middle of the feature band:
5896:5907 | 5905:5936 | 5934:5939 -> -0.7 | 0.546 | 0.58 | 0.565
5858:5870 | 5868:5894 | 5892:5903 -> 0.3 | 0.564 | 0.519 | 0.541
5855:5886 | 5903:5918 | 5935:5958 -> -0.1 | 0.554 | 0.584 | 0.57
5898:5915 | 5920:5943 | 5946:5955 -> -0.2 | 0.562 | 0.586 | 0.576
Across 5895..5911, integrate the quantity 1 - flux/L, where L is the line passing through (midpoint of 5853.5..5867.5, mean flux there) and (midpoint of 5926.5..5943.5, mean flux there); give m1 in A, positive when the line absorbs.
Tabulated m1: 0.6 A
